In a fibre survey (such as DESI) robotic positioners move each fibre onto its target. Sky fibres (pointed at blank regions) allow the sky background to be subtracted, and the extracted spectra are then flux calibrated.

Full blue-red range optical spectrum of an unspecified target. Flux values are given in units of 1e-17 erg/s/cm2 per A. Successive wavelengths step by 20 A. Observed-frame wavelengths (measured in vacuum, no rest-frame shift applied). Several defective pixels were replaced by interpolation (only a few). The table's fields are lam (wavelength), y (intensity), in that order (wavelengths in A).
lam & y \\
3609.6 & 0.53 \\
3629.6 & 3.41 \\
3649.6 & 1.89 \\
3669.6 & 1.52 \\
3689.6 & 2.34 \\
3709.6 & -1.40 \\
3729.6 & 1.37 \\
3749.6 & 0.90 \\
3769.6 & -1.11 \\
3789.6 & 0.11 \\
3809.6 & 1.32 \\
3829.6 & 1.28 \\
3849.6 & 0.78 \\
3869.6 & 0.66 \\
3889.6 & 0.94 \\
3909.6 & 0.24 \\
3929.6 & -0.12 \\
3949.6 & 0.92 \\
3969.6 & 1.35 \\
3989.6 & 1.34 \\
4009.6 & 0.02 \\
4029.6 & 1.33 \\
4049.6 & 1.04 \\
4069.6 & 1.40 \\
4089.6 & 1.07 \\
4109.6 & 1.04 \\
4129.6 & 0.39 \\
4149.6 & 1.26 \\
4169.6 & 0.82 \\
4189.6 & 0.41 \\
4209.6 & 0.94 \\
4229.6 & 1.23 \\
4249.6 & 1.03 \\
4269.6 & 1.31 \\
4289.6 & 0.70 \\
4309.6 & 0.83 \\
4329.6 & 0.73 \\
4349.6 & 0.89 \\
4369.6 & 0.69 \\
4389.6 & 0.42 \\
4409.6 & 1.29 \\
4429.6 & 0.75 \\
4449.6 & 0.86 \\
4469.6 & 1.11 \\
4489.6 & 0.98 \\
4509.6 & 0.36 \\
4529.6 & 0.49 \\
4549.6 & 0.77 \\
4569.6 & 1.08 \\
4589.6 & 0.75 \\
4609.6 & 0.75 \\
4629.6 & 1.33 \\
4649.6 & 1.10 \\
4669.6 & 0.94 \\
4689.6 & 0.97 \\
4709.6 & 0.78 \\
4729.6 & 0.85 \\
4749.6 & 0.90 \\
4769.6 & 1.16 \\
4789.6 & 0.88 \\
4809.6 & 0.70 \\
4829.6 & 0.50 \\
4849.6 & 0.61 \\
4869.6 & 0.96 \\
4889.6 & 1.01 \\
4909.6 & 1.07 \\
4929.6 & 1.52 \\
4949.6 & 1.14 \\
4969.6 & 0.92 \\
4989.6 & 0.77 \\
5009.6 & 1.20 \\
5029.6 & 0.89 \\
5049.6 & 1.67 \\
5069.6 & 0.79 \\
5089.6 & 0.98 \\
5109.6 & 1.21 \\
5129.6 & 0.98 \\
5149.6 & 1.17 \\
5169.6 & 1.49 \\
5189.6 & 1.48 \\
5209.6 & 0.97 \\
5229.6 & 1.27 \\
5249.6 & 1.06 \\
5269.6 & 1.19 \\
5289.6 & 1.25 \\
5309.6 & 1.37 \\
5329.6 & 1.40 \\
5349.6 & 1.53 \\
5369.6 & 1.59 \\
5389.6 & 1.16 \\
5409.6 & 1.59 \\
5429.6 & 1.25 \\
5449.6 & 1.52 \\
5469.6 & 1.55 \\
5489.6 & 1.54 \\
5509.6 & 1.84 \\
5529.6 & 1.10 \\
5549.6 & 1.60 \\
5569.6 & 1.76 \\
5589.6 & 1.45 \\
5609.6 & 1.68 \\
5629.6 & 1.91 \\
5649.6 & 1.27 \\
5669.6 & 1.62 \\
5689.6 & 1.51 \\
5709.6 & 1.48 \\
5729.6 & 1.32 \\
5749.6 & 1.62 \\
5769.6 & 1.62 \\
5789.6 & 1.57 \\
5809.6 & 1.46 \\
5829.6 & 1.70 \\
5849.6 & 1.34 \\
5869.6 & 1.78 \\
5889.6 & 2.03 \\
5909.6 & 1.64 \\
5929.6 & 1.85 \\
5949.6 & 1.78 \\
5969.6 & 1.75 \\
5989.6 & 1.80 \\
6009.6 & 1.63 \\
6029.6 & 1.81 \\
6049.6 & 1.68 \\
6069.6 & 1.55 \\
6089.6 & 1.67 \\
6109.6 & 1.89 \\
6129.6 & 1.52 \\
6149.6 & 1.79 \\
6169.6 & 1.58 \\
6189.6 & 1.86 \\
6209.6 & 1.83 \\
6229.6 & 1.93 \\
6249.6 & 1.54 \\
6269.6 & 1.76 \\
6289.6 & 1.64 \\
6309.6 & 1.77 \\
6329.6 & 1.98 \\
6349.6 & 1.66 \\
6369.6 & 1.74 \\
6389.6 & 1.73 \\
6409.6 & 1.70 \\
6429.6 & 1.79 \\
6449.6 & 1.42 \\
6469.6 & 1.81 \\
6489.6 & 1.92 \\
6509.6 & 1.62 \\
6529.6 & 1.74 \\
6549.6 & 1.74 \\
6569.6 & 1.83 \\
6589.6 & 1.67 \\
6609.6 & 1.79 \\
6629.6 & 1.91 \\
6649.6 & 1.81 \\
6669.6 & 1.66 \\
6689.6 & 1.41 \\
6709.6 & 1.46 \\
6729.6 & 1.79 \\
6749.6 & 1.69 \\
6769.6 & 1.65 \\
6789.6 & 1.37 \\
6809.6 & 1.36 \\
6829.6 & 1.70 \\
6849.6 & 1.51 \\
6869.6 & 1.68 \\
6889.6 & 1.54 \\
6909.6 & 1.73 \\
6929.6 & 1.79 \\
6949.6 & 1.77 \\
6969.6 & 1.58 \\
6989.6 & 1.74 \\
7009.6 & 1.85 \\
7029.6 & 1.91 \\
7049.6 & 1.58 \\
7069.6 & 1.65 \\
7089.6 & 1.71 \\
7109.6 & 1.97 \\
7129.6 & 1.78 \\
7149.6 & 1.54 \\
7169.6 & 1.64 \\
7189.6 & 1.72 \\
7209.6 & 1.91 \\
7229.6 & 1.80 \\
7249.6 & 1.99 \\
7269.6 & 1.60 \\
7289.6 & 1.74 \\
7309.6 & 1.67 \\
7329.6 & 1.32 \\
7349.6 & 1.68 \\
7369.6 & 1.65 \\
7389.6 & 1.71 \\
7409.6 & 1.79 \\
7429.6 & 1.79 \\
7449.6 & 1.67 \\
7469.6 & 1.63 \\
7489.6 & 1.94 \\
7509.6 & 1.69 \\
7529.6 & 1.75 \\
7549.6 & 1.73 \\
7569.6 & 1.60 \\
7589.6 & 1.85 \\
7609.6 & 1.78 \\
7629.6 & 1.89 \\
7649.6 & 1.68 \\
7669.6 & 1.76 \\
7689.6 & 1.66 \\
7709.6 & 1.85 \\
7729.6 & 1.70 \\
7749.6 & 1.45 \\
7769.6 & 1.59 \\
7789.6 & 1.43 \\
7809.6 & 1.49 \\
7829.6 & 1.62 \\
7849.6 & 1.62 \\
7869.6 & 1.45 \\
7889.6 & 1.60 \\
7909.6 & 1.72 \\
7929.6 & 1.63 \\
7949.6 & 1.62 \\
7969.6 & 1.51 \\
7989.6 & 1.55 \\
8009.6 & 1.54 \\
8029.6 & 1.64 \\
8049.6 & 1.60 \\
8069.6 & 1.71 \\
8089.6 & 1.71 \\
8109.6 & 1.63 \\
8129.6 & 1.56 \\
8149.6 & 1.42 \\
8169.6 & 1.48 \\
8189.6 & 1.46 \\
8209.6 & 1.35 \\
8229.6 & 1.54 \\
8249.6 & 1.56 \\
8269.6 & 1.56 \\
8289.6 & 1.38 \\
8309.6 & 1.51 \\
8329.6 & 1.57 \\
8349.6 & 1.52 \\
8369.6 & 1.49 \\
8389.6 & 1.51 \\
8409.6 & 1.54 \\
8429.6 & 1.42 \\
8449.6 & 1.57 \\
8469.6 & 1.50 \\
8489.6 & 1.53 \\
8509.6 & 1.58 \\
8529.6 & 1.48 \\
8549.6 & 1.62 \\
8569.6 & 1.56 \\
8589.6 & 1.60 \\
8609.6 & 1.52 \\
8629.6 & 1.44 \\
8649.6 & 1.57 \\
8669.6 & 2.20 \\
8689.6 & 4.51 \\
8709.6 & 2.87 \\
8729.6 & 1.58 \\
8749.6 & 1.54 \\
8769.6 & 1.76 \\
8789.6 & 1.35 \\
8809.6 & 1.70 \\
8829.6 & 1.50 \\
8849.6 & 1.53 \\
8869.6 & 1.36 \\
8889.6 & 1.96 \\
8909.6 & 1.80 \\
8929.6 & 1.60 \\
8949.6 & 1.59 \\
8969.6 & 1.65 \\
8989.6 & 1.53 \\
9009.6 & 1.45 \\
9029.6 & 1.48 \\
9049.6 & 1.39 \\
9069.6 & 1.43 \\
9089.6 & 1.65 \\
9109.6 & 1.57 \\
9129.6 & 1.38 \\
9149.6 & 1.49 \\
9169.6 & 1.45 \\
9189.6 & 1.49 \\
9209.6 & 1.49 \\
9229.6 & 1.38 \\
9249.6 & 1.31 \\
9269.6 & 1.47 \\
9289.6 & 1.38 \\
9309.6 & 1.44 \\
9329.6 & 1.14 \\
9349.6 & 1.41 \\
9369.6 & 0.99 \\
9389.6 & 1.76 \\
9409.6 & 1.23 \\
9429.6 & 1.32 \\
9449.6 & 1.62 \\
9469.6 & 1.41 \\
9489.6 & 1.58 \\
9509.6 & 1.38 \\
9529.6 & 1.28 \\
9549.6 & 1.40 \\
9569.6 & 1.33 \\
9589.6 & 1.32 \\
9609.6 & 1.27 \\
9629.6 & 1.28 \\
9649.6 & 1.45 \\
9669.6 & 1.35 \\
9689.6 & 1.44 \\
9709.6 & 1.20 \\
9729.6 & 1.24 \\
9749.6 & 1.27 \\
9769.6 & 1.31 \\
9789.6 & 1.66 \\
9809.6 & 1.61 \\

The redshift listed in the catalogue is 0.323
